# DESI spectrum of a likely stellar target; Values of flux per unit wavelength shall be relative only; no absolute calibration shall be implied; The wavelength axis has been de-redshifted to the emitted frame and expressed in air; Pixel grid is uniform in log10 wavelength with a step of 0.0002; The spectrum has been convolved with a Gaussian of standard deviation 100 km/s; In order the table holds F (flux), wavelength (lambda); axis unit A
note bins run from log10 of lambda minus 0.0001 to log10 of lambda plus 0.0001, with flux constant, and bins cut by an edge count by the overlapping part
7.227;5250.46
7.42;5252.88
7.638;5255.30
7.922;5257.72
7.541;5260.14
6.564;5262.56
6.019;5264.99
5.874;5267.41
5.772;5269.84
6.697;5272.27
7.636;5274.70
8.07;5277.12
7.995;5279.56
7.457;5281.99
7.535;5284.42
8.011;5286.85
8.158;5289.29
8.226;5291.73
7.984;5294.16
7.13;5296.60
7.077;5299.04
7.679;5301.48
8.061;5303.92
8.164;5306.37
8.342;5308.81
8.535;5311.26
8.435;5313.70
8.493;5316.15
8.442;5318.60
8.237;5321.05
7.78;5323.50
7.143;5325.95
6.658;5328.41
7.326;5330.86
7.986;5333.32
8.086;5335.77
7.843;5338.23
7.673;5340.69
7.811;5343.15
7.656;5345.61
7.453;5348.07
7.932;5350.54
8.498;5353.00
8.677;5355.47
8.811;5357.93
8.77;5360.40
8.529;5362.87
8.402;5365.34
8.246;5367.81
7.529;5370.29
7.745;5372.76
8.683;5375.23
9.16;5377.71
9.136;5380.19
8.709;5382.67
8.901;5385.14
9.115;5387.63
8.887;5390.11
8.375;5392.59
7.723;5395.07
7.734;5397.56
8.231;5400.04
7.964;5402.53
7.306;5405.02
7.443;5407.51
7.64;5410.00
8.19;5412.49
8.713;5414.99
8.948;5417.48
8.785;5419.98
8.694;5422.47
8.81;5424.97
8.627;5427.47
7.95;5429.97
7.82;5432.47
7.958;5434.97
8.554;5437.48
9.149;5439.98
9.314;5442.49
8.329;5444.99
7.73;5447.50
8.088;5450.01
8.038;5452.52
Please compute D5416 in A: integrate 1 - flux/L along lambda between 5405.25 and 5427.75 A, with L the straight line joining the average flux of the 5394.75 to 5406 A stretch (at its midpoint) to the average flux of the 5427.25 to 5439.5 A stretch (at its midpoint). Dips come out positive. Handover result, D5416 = -1.0 A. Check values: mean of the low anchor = 7.81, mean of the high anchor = 8.21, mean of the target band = 8.37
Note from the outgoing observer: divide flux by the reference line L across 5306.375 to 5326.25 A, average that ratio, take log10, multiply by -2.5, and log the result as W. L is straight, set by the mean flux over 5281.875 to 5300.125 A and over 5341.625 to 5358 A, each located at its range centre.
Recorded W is -0.048 mag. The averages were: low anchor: 7.72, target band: 8.23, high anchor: 8.07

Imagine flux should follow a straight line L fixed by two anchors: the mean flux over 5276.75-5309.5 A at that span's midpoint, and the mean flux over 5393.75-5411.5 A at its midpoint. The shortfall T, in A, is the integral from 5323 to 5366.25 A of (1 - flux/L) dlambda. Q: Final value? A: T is -0.9 A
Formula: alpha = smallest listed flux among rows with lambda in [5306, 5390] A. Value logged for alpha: 6.658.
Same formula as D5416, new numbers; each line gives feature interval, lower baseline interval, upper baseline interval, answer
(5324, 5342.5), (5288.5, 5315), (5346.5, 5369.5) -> 1.4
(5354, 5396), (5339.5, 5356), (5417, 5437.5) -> -2.4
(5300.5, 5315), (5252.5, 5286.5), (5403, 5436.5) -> -1.5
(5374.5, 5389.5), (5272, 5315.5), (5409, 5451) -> -1.3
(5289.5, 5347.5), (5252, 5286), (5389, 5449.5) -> -2.6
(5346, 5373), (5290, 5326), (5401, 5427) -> -0.3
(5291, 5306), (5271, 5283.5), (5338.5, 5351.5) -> -0.2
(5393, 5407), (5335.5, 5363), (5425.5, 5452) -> 0.8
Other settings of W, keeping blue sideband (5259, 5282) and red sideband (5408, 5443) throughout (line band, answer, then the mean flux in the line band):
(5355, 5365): -0.11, 8.68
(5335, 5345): -0.03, 7.83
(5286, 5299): -0.10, 7.82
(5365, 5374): 0.00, 7.94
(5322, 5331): 0.04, 7.25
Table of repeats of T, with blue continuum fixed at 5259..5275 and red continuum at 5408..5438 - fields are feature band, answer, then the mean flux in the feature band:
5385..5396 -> -0.9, 8.59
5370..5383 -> -1.2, 8.55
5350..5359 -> -1.1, 8.52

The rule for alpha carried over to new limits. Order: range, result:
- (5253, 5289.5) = 5.772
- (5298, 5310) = 7.077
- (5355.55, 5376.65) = 7.529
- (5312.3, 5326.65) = 7.143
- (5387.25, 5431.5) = 7.306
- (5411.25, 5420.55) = 8.19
